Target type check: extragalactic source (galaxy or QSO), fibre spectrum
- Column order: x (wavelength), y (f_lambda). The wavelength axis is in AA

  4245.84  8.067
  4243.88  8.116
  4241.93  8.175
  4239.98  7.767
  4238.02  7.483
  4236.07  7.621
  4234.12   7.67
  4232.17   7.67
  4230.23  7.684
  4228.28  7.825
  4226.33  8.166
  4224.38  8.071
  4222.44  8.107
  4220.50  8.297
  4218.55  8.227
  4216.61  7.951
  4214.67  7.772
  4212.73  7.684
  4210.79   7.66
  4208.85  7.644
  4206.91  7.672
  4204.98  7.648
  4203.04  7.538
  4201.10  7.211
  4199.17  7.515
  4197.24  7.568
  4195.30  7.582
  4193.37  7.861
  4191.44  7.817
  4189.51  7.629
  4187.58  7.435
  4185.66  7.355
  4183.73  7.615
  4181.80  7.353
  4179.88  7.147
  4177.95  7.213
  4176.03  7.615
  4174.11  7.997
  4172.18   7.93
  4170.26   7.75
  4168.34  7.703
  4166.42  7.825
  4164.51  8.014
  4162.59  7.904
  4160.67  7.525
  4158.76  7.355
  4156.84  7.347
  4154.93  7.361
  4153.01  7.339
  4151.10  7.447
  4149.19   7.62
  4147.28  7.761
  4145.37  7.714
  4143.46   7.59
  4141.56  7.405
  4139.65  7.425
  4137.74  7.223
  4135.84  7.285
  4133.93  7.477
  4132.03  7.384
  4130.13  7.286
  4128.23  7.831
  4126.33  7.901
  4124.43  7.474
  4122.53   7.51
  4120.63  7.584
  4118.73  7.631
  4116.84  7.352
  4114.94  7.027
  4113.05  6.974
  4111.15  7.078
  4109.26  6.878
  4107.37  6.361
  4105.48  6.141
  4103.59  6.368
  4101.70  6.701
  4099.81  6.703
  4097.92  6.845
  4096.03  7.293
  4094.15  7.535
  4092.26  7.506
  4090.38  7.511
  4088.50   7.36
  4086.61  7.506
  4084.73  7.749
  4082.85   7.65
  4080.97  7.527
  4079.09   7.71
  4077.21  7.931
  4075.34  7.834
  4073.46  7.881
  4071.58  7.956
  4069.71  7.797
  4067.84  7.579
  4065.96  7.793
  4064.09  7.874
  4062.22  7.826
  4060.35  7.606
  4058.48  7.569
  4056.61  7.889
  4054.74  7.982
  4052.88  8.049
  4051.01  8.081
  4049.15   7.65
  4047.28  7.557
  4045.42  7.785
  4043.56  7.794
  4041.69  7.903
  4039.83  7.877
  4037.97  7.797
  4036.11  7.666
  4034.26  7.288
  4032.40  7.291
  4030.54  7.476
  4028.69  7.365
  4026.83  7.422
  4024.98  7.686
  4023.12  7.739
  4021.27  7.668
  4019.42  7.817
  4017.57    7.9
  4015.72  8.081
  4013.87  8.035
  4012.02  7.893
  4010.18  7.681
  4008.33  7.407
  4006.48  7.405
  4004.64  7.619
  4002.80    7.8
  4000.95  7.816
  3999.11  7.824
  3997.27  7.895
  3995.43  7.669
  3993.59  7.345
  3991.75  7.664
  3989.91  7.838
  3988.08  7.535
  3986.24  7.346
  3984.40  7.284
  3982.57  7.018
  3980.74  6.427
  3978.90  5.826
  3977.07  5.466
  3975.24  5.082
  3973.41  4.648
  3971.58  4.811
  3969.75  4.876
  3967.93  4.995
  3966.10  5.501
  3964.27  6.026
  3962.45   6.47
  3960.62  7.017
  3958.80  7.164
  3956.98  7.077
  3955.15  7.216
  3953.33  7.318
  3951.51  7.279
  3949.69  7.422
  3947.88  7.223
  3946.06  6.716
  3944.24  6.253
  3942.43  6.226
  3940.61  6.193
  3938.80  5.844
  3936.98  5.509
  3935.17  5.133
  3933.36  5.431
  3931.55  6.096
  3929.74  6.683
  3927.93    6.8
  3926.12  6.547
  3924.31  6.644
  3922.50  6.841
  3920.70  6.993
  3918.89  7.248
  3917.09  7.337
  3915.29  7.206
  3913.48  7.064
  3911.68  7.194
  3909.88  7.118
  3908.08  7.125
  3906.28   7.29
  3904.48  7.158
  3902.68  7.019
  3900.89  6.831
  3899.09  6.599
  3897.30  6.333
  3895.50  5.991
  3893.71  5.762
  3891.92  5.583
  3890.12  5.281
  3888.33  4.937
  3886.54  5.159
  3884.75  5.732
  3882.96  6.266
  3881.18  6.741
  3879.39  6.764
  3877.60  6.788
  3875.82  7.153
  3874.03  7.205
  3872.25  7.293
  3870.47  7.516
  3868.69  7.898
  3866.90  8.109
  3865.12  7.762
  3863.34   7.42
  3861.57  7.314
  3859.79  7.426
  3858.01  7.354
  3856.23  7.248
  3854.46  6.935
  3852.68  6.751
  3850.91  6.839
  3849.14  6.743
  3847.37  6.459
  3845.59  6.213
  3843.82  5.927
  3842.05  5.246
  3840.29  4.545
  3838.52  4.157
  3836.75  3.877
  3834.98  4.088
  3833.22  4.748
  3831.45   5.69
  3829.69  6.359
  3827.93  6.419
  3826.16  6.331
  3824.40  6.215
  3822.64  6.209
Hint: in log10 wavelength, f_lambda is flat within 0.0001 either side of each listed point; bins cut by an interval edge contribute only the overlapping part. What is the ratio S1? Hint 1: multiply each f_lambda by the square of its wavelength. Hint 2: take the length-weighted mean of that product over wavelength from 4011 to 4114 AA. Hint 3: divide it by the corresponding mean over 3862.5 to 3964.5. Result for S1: 1.2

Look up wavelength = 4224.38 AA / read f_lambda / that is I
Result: 8.071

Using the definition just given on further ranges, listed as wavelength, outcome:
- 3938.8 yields 5.844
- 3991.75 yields 7.664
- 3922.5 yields 6.841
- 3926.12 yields 6.547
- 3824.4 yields 6.215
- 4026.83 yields 7.422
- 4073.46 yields 7.881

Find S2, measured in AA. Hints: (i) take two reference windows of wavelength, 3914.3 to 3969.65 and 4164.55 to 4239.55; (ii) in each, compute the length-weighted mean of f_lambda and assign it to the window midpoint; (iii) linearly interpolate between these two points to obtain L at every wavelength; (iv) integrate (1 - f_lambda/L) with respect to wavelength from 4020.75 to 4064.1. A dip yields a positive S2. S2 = -4.5 AA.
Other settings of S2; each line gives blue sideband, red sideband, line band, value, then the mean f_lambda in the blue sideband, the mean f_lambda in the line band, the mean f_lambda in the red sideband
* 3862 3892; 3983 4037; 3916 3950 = 3.0 AA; 6.72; 6.47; 7.63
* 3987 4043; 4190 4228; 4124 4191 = 1.8 AA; 7.68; 7.55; 7.79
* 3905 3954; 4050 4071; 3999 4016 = -0.9 AA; 6.69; 7.74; 7.83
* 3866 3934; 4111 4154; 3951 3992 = 3.1 AA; 6.68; 6.4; 7.46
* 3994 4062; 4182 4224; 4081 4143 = 3.7 AA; 7.72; 7.26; 7.7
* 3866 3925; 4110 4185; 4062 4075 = -1.0 AA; 6.73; 7.81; 7.51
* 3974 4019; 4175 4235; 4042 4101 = -1.6 AA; 7.32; 7.65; 7.69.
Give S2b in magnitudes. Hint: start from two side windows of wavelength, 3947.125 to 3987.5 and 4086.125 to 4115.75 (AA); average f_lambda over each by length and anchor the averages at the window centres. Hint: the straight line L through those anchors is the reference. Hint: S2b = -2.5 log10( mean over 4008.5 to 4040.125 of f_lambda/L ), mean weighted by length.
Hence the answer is -0.16 mag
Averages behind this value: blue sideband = 6.35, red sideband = 6.98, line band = 7.68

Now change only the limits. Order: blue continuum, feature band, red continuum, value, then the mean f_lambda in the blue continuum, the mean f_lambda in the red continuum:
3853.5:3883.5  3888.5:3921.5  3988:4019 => 0.11 mag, 7.26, 7.74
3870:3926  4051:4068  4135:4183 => -0.09 mag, 6.64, 7.56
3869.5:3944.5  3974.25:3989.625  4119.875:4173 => 0.05 mag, 6.5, 7.57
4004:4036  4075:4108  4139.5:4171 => 0.06 mag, 7.64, 7.6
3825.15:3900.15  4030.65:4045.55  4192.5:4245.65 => -0.09 mag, 6.31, 7.79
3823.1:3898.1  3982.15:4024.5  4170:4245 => -0.12 mag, 6.3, 7.72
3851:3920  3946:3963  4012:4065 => 0.02 mag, 6.84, 7.74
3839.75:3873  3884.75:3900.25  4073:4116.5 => 0.21 mag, 6.92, 7.21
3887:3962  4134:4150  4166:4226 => 0.00 mag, 6.59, 7.69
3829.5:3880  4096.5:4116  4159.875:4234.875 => 0.10 mag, 6.48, 7.72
